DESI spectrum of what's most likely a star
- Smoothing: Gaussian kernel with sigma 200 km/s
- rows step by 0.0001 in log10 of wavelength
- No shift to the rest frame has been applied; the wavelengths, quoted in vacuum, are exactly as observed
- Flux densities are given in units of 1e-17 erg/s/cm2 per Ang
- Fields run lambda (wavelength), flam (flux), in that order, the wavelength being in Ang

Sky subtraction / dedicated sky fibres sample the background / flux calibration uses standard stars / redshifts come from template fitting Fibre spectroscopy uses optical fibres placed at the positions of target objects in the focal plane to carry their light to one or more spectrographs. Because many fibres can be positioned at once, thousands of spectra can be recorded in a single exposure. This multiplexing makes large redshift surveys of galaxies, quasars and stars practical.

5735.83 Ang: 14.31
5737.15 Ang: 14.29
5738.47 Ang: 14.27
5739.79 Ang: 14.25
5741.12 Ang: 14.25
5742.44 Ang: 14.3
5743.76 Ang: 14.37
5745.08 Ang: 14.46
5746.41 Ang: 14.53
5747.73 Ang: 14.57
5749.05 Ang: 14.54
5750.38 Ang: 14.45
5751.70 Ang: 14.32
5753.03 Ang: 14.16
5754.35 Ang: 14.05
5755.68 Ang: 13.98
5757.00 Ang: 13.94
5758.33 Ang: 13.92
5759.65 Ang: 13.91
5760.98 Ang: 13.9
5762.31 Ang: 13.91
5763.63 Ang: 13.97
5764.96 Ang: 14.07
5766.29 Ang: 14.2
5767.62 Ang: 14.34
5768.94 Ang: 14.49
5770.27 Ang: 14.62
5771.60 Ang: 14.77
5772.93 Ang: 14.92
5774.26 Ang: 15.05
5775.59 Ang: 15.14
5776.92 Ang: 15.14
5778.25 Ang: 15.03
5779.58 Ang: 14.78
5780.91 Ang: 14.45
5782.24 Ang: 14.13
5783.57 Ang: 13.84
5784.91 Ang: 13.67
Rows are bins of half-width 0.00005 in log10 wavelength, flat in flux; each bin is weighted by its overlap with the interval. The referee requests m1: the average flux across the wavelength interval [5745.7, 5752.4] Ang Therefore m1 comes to 14.5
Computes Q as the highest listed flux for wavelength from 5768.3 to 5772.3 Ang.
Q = 14.77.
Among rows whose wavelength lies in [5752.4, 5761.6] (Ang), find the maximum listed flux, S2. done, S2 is 14.16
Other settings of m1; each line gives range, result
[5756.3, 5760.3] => 13.9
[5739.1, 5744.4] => 14.3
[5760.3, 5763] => 13.9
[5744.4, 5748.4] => 14.5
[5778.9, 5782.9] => 14.5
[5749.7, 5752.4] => 14.3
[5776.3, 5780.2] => 15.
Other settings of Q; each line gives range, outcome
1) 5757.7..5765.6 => 14.07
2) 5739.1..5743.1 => 14.3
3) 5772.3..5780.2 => 15.14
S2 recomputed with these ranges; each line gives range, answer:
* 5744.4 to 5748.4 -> 14.57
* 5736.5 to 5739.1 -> 14.29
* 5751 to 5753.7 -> 14.32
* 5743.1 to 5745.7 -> 14.46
